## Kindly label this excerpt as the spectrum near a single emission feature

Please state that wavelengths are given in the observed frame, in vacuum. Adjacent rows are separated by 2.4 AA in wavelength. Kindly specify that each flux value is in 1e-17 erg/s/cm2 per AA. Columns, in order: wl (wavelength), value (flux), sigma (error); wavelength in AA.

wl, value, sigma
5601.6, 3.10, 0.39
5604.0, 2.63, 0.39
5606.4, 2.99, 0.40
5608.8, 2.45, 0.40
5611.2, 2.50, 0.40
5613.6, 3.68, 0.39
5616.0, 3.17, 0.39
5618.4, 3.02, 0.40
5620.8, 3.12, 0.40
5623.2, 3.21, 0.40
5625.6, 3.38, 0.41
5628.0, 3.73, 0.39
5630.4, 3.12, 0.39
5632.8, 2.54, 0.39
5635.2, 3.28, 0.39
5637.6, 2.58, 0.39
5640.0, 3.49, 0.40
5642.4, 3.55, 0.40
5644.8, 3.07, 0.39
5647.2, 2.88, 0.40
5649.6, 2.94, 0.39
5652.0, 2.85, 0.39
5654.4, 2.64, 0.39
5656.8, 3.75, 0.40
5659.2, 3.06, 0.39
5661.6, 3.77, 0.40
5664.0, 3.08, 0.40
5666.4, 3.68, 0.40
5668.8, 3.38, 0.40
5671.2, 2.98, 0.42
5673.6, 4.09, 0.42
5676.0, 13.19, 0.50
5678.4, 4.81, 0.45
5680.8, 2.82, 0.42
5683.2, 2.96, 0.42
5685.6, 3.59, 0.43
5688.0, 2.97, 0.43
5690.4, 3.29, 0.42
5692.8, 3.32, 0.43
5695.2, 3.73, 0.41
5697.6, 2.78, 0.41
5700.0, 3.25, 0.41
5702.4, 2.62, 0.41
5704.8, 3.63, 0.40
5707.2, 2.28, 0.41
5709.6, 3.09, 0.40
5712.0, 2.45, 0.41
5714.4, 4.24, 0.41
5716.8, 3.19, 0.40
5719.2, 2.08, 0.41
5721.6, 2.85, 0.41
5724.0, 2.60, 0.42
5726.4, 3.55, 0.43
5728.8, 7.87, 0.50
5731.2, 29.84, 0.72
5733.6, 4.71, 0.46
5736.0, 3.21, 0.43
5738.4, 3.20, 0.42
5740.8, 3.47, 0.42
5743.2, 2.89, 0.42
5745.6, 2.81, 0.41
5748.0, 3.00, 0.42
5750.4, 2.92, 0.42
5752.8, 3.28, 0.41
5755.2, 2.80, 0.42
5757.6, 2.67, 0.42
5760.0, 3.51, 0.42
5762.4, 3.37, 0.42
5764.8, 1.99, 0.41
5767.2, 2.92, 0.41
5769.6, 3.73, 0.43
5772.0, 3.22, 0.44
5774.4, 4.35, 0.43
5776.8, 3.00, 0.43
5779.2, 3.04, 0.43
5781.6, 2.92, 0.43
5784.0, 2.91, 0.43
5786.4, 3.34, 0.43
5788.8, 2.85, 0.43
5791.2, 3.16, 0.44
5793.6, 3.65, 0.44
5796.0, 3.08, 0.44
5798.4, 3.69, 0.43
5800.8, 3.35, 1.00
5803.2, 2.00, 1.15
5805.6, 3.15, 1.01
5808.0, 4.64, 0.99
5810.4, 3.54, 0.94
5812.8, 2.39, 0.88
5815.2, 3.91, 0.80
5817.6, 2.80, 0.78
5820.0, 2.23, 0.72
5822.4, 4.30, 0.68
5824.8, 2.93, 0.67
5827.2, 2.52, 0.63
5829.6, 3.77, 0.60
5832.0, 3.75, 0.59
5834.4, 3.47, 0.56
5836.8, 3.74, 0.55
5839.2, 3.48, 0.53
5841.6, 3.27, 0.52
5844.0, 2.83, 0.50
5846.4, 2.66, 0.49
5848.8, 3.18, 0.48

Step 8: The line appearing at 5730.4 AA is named [O III] 5007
